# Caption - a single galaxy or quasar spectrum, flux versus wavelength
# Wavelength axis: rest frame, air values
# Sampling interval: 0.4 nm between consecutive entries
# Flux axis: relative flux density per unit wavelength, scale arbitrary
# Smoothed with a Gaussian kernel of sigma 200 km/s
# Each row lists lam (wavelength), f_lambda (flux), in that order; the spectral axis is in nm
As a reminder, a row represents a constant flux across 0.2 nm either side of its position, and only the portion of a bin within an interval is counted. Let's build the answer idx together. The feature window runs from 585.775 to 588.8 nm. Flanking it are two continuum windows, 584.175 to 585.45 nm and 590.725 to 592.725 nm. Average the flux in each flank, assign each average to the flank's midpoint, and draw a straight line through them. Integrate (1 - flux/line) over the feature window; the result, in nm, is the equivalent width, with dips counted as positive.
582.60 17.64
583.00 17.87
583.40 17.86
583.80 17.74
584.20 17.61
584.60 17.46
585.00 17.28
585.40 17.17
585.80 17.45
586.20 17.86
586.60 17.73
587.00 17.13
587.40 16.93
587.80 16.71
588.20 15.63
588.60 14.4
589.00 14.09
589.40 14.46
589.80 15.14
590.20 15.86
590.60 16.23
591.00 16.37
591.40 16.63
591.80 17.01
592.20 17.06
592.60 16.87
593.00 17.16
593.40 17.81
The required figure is 0.08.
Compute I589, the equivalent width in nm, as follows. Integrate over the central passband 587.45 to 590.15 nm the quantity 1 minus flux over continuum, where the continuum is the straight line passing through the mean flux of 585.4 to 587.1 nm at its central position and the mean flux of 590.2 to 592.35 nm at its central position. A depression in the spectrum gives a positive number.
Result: 0.29 nm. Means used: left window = 17.5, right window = 16.6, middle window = 15.2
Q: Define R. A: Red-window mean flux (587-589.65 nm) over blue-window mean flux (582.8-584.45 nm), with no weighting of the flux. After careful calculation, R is 0.9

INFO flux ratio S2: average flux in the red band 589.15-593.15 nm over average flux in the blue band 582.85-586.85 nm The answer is 0.92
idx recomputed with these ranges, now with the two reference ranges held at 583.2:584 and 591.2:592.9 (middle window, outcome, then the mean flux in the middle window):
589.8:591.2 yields 0.09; 16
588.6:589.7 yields 0.18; 14.4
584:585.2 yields 0.02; 17.5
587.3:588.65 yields 0.10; 16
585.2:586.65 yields 0.00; 17.5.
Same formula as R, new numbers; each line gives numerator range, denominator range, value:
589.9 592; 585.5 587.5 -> 0.94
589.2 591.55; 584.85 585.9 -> 0.91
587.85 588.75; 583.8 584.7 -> 0.87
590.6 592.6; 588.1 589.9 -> 1.14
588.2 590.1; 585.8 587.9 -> 0.85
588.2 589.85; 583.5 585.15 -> 0.83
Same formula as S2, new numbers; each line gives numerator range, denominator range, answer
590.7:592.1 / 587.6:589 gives 1.08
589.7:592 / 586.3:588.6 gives 0.98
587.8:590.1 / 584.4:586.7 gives 0.86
